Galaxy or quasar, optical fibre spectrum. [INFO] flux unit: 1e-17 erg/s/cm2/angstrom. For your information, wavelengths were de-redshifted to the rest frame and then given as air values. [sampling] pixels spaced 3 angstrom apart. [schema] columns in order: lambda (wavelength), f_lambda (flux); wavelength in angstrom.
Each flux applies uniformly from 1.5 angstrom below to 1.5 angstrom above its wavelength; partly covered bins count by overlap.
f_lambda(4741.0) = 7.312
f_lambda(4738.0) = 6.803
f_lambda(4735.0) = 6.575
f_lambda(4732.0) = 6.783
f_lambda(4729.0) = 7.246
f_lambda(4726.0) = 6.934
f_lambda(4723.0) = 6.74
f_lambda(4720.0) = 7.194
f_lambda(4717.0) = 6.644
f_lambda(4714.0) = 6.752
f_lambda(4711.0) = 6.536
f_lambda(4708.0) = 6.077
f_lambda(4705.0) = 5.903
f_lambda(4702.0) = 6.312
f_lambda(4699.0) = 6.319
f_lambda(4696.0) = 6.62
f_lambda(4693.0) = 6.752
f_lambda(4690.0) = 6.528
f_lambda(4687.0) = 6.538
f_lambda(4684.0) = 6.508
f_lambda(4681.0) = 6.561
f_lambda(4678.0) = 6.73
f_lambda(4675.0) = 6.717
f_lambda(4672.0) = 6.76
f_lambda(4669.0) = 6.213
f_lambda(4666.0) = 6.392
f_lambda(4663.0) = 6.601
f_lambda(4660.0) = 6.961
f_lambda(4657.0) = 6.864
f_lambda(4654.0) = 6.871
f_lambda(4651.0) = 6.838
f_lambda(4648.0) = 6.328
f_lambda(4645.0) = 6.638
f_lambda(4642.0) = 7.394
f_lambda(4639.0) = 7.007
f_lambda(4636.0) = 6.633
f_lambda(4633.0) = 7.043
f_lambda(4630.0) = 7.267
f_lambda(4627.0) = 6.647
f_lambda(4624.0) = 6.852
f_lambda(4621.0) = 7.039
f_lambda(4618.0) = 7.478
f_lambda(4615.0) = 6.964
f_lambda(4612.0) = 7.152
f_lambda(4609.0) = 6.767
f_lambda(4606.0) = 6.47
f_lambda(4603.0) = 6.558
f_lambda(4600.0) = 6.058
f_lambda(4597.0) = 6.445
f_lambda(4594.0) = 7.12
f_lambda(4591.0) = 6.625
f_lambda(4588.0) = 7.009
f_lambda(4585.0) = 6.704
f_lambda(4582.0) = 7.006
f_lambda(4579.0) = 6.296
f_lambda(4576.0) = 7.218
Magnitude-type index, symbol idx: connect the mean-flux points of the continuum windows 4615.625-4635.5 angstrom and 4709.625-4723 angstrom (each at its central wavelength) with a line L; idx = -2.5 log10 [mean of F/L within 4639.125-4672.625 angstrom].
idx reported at 0.035 mag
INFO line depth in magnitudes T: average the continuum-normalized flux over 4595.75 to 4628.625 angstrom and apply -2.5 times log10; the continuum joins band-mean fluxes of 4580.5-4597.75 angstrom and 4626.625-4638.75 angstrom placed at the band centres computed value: 0.02 mag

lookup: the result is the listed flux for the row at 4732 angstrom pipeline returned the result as 6.783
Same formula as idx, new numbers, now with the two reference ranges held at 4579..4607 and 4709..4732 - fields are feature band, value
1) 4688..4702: 0.045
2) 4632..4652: -0.018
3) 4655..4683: 0.019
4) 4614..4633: -0.055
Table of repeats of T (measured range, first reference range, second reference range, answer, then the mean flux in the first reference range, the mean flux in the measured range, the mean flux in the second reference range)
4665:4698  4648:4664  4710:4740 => 0.04 mag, 6.79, 6.57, 6.83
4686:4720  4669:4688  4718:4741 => 0.04 mag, 6.6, 6.48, 6.92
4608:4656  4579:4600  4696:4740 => -0.04 mag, 6.73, 6.93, 6.64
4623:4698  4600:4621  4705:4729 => 0.01 mag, 6.85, 6.73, 6.68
